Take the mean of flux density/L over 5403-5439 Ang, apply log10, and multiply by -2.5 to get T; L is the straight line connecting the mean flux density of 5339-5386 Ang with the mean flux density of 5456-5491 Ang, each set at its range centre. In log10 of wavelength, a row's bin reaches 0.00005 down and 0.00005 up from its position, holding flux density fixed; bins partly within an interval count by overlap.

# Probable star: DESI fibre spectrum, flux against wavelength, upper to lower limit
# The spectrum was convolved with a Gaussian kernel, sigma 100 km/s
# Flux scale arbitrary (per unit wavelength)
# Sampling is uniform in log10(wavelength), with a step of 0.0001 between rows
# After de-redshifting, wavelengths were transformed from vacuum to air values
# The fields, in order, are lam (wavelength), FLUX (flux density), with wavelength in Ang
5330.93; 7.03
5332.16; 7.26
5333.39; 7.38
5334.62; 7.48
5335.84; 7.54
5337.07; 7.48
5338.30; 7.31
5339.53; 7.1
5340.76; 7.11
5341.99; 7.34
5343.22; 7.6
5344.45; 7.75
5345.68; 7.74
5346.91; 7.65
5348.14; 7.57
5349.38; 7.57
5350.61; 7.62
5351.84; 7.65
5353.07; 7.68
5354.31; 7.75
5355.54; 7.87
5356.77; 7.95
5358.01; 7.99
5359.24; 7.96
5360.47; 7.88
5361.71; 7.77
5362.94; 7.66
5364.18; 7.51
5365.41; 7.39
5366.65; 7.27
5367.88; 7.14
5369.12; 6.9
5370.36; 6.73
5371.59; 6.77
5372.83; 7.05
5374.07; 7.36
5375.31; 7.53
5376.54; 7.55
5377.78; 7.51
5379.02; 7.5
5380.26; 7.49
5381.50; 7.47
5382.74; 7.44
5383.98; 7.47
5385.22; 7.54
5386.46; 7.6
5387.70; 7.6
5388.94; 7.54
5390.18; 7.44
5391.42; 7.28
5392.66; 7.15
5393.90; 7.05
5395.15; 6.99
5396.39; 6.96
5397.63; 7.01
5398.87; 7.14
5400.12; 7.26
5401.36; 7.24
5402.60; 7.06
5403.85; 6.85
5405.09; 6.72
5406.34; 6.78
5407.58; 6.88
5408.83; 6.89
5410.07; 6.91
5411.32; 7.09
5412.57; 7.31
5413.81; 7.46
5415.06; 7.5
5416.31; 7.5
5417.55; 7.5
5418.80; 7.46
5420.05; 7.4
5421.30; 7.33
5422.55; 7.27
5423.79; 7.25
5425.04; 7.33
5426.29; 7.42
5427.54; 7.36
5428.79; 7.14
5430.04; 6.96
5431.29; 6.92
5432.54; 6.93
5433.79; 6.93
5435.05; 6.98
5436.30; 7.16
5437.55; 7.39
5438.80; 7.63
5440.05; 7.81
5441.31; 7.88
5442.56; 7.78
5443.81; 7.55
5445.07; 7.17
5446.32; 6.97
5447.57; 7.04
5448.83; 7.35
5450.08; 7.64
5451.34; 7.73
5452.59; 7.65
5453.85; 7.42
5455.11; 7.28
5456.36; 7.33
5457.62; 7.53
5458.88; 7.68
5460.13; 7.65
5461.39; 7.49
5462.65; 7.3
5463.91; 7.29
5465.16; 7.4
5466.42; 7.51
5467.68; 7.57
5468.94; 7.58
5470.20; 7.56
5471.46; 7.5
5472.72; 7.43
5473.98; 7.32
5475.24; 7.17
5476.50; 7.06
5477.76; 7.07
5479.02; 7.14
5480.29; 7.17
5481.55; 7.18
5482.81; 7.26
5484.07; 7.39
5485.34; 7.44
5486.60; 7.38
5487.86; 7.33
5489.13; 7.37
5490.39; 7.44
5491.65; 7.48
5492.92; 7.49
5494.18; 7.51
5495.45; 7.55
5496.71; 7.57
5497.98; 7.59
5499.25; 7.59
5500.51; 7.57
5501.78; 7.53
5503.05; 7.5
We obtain 0.04 mag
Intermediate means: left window 7.5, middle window 7.17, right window 7.38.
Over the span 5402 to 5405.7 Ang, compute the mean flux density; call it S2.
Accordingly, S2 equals 6.87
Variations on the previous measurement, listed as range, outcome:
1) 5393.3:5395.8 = 7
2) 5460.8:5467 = 7.4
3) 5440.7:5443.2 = 7.85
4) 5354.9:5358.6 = 7.93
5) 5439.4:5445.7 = 7.64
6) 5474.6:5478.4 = 7.11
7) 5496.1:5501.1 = 7.58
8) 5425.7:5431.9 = 7.16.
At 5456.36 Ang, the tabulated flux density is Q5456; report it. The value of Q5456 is 7.33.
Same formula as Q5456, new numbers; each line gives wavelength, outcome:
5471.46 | 7.5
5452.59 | 7.65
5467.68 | 7.57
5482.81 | 7.26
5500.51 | 7.57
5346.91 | 7.65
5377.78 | 7.51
